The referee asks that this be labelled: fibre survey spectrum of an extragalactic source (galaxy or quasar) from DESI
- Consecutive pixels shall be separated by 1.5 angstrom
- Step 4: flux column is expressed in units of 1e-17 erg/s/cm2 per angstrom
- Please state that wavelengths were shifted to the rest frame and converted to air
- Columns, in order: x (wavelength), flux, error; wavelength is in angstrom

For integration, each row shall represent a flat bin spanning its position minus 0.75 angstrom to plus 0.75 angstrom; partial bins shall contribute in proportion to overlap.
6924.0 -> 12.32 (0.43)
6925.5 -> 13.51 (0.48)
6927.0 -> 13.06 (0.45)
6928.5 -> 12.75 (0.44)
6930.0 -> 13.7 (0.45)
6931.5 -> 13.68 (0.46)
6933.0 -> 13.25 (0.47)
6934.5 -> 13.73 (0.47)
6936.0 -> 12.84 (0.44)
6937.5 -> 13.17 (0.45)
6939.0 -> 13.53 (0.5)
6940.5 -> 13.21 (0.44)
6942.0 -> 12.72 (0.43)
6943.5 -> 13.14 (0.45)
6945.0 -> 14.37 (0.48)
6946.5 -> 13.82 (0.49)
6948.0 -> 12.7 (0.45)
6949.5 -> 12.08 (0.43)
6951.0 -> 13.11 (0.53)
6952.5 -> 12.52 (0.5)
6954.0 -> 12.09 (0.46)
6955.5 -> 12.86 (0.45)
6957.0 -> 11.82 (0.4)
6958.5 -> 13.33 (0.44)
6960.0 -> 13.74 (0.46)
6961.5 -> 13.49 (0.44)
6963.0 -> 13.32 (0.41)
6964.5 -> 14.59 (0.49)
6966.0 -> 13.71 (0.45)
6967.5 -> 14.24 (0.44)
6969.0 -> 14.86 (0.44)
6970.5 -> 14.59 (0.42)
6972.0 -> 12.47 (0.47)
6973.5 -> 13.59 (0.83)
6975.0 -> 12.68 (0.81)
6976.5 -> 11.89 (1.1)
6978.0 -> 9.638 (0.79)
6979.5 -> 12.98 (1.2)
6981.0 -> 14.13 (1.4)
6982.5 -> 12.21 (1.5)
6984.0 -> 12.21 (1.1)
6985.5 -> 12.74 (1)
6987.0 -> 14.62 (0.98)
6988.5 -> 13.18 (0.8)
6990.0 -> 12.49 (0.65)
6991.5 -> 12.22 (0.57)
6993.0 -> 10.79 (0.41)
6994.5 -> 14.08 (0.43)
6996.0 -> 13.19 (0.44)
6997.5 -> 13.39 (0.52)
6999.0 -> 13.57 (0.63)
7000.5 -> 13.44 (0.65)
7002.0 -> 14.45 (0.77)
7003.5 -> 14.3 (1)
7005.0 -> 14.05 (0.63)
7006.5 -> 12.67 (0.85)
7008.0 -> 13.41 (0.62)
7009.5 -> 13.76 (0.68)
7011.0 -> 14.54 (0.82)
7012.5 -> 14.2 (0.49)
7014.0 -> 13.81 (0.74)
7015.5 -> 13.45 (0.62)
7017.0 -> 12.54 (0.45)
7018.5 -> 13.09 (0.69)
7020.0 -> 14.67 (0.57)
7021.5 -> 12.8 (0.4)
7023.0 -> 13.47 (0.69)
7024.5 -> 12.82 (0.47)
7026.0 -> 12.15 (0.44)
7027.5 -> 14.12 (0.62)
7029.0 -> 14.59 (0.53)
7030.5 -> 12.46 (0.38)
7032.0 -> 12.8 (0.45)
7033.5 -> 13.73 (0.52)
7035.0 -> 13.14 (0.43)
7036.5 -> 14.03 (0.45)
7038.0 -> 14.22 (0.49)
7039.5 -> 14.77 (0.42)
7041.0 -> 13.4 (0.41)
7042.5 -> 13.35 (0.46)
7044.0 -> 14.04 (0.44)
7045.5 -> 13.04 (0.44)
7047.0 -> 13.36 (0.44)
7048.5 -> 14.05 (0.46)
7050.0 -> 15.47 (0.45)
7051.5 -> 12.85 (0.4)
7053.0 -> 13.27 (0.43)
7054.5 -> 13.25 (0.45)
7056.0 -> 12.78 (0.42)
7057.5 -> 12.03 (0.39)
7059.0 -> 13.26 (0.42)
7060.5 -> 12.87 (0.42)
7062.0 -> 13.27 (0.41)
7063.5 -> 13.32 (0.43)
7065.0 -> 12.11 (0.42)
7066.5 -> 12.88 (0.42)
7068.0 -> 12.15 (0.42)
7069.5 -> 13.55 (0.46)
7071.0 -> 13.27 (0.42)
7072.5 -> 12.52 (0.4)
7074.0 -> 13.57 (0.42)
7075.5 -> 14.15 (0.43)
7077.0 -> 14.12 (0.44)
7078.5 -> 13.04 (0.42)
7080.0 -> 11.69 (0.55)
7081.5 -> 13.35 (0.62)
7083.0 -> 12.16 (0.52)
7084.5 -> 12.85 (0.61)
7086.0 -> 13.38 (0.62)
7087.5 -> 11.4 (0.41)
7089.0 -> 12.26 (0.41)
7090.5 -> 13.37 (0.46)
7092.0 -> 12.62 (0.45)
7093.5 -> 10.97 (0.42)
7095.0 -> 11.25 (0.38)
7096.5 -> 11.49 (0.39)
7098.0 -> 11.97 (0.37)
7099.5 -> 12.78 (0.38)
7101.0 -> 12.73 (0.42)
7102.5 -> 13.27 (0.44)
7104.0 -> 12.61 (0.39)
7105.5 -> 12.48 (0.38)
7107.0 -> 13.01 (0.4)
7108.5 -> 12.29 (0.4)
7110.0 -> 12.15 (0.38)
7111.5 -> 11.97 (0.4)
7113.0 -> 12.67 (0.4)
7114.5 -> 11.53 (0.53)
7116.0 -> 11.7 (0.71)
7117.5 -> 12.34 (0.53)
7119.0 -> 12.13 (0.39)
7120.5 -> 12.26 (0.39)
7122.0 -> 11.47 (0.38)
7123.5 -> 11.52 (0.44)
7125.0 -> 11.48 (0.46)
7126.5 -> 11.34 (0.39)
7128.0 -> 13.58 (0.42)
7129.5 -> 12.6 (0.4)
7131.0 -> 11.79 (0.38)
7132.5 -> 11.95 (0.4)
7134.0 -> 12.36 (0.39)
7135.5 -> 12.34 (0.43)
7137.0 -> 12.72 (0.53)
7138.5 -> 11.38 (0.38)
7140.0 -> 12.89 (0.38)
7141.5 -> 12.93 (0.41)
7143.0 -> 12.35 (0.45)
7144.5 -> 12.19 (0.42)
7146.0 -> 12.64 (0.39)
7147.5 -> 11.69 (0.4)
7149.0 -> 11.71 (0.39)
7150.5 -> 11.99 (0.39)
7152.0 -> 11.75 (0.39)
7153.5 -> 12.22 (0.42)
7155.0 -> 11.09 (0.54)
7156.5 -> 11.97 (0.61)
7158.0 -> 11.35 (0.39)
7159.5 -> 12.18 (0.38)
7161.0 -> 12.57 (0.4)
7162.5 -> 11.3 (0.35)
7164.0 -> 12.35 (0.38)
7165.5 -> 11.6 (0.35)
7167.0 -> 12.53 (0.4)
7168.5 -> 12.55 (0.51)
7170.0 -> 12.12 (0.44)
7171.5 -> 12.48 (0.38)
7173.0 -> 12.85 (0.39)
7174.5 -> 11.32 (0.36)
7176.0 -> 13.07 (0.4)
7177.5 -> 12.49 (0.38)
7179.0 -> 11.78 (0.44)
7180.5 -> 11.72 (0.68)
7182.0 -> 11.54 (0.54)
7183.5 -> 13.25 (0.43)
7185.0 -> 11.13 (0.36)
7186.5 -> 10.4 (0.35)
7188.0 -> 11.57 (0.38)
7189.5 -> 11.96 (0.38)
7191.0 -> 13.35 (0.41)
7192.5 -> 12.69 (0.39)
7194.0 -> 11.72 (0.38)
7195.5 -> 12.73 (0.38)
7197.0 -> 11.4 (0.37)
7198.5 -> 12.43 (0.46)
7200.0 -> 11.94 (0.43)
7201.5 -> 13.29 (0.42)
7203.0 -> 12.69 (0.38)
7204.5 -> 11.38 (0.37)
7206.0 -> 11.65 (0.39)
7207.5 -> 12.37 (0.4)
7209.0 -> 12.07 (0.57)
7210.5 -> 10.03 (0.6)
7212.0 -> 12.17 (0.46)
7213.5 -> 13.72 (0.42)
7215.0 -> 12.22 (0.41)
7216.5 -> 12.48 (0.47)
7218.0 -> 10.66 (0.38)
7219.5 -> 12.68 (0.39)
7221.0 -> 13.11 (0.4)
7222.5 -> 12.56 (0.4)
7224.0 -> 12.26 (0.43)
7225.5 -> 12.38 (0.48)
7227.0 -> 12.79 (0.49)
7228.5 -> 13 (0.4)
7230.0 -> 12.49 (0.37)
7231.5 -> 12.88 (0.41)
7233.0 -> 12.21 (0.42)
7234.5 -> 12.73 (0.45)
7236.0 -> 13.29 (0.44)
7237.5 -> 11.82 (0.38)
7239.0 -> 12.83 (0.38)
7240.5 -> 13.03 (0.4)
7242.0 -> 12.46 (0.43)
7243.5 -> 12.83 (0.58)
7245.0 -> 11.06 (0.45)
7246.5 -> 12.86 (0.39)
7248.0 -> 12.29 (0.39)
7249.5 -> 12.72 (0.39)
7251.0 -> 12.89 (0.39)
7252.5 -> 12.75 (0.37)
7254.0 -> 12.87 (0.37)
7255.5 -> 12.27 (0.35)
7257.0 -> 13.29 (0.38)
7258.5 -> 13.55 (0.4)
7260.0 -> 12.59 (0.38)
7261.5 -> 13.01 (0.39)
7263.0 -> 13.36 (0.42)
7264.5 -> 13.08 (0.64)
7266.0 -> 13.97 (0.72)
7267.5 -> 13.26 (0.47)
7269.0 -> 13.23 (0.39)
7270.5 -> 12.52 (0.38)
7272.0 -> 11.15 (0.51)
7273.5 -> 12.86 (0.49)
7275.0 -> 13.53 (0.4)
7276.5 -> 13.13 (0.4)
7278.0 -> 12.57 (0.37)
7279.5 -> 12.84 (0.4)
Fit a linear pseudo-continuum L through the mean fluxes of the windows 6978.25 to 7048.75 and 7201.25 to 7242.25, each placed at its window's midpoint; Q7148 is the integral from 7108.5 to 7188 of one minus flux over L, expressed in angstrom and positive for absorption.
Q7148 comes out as 4.2 angstrom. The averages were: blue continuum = 13.4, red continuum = 12.4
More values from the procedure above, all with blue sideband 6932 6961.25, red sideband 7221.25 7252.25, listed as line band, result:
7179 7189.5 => 0.85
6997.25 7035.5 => -1.68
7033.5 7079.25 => -1.75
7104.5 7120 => 0.67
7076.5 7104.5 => 0.77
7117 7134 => 0.95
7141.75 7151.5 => 0.46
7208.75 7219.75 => 0.57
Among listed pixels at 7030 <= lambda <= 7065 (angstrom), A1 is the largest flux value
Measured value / 15.47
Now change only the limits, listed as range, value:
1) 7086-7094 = 13.38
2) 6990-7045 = 14.77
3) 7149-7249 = 13.72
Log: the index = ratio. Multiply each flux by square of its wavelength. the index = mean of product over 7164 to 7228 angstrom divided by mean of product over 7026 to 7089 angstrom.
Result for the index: 1.0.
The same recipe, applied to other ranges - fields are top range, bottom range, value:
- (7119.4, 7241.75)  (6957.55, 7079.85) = 0.96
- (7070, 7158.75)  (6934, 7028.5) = 0.97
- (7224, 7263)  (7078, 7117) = 1.07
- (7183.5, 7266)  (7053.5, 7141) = 1.03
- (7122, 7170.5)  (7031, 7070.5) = 0.93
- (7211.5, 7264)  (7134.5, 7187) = 1.07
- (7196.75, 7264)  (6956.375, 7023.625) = 1.00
